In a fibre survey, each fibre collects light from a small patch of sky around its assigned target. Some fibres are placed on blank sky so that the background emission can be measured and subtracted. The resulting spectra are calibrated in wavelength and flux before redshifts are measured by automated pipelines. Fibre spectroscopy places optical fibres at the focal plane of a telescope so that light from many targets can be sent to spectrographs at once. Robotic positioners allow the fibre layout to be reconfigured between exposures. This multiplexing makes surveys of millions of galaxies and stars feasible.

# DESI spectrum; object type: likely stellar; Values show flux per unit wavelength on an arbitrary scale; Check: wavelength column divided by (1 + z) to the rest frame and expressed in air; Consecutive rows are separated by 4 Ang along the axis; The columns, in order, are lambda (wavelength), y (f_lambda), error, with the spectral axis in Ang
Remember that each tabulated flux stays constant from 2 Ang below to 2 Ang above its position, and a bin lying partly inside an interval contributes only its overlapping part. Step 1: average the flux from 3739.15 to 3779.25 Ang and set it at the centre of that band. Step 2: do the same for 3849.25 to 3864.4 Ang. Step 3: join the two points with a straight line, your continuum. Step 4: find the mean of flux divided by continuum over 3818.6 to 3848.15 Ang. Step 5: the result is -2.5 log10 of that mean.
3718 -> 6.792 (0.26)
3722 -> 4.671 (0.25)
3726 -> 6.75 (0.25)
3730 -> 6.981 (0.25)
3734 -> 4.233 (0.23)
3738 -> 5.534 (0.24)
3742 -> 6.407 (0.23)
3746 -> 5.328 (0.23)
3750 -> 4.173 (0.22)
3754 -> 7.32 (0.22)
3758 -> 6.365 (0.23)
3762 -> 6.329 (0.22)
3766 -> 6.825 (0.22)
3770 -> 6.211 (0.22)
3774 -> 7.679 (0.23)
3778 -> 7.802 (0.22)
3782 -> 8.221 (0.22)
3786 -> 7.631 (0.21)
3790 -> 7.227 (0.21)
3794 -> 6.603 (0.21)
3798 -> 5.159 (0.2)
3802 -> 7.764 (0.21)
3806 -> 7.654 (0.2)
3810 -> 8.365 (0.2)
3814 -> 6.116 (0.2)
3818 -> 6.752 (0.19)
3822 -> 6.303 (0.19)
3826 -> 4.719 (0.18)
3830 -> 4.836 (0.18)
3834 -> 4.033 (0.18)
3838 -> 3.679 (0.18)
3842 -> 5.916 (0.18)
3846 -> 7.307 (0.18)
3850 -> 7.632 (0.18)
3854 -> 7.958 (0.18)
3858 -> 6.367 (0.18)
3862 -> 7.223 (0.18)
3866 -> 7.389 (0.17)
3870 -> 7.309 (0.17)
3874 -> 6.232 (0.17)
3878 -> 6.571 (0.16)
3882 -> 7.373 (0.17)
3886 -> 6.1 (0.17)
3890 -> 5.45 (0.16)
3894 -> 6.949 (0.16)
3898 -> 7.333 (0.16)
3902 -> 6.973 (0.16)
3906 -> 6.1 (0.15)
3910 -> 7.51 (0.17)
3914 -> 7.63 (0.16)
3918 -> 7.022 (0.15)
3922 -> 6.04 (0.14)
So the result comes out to 0.30 mag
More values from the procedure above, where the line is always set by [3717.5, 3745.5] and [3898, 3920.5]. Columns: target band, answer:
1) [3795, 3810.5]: -0.12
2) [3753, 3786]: -0.17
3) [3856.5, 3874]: -0.04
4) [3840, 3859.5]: -0.06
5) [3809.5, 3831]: 0.06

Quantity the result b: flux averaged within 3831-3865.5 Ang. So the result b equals 6.27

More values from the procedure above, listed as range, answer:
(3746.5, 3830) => 6.69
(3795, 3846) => 6.01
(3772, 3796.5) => 7.48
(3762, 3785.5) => 7.28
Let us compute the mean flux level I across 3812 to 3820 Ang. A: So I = 6.43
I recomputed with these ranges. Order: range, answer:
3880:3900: 6.64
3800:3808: 7.71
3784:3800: 6.65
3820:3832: 5.29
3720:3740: 5.63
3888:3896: 6.2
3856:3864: 6.79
